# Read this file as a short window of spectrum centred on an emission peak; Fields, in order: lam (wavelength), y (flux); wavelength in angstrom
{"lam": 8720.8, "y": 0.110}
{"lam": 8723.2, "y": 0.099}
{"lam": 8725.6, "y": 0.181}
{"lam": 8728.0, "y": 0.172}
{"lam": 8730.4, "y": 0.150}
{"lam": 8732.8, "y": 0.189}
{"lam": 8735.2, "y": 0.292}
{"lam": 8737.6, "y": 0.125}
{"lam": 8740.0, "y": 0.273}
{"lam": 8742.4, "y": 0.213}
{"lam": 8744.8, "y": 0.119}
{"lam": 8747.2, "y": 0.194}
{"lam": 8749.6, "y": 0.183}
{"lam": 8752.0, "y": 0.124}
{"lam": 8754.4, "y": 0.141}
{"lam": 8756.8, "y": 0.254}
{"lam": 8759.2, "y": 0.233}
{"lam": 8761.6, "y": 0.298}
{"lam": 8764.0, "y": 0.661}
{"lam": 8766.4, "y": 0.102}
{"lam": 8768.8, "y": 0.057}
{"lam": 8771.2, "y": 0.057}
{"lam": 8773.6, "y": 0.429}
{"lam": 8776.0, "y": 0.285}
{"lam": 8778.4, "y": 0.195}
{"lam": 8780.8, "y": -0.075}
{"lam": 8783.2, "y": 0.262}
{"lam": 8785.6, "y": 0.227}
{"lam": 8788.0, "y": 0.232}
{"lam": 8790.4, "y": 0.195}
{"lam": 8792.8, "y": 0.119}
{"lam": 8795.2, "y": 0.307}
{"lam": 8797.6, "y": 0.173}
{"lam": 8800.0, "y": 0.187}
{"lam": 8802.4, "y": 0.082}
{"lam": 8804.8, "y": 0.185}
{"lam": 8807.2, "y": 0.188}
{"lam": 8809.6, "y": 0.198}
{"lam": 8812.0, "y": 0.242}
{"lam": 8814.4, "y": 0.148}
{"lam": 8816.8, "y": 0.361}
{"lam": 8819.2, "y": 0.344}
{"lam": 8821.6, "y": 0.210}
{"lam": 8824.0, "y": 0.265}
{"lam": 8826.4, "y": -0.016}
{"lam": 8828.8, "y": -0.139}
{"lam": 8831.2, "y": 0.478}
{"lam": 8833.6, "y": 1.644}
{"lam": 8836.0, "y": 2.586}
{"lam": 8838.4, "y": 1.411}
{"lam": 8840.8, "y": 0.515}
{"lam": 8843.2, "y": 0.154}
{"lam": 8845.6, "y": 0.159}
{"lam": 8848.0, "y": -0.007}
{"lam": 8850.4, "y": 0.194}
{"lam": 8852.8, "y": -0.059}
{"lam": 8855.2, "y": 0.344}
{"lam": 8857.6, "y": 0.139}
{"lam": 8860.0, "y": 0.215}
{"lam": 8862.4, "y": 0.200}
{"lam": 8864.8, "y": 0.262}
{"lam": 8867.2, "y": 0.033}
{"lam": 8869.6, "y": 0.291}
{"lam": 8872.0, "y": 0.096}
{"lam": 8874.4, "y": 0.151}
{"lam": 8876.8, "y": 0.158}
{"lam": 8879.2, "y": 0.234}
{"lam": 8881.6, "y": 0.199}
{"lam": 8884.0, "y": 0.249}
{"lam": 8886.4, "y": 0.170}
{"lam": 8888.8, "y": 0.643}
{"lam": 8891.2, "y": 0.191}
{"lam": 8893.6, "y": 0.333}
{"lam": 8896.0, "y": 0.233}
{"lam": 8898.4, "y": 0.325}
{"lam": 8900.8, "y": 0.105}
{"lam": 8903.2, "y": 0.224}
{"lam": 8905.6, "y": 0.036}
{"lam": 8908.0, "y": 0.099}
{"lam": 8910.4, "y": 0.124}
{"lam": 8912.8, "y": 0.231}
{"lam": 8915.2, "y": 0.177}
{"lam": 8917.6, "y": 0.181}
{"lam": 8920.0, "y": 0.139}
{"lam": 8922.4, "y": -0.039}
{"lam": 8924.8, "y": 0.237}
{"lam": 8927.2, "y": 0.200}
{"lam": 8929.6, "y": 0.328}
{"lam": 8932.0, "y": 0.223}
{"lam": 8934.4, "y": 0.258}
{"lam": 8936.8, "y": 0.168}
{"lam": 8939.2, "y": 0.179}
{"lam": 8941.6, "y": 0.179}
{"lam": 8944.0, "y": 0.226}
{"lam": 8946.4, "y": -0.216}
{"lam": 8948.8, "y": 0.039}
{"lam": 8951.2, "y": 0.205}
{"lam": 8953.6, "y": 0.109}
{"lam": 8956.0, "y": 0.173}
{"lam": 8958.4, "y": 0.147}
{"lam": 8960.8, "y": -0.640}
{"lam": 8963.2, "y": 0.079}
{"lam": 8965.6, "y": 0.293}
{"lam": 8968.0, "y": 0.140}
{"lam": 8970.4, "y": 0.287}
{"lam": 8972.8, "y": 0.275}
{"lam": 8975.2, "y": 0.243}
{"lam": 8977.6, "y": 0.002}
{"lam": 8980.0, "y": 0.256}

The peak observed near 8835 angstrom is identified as Hbeta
